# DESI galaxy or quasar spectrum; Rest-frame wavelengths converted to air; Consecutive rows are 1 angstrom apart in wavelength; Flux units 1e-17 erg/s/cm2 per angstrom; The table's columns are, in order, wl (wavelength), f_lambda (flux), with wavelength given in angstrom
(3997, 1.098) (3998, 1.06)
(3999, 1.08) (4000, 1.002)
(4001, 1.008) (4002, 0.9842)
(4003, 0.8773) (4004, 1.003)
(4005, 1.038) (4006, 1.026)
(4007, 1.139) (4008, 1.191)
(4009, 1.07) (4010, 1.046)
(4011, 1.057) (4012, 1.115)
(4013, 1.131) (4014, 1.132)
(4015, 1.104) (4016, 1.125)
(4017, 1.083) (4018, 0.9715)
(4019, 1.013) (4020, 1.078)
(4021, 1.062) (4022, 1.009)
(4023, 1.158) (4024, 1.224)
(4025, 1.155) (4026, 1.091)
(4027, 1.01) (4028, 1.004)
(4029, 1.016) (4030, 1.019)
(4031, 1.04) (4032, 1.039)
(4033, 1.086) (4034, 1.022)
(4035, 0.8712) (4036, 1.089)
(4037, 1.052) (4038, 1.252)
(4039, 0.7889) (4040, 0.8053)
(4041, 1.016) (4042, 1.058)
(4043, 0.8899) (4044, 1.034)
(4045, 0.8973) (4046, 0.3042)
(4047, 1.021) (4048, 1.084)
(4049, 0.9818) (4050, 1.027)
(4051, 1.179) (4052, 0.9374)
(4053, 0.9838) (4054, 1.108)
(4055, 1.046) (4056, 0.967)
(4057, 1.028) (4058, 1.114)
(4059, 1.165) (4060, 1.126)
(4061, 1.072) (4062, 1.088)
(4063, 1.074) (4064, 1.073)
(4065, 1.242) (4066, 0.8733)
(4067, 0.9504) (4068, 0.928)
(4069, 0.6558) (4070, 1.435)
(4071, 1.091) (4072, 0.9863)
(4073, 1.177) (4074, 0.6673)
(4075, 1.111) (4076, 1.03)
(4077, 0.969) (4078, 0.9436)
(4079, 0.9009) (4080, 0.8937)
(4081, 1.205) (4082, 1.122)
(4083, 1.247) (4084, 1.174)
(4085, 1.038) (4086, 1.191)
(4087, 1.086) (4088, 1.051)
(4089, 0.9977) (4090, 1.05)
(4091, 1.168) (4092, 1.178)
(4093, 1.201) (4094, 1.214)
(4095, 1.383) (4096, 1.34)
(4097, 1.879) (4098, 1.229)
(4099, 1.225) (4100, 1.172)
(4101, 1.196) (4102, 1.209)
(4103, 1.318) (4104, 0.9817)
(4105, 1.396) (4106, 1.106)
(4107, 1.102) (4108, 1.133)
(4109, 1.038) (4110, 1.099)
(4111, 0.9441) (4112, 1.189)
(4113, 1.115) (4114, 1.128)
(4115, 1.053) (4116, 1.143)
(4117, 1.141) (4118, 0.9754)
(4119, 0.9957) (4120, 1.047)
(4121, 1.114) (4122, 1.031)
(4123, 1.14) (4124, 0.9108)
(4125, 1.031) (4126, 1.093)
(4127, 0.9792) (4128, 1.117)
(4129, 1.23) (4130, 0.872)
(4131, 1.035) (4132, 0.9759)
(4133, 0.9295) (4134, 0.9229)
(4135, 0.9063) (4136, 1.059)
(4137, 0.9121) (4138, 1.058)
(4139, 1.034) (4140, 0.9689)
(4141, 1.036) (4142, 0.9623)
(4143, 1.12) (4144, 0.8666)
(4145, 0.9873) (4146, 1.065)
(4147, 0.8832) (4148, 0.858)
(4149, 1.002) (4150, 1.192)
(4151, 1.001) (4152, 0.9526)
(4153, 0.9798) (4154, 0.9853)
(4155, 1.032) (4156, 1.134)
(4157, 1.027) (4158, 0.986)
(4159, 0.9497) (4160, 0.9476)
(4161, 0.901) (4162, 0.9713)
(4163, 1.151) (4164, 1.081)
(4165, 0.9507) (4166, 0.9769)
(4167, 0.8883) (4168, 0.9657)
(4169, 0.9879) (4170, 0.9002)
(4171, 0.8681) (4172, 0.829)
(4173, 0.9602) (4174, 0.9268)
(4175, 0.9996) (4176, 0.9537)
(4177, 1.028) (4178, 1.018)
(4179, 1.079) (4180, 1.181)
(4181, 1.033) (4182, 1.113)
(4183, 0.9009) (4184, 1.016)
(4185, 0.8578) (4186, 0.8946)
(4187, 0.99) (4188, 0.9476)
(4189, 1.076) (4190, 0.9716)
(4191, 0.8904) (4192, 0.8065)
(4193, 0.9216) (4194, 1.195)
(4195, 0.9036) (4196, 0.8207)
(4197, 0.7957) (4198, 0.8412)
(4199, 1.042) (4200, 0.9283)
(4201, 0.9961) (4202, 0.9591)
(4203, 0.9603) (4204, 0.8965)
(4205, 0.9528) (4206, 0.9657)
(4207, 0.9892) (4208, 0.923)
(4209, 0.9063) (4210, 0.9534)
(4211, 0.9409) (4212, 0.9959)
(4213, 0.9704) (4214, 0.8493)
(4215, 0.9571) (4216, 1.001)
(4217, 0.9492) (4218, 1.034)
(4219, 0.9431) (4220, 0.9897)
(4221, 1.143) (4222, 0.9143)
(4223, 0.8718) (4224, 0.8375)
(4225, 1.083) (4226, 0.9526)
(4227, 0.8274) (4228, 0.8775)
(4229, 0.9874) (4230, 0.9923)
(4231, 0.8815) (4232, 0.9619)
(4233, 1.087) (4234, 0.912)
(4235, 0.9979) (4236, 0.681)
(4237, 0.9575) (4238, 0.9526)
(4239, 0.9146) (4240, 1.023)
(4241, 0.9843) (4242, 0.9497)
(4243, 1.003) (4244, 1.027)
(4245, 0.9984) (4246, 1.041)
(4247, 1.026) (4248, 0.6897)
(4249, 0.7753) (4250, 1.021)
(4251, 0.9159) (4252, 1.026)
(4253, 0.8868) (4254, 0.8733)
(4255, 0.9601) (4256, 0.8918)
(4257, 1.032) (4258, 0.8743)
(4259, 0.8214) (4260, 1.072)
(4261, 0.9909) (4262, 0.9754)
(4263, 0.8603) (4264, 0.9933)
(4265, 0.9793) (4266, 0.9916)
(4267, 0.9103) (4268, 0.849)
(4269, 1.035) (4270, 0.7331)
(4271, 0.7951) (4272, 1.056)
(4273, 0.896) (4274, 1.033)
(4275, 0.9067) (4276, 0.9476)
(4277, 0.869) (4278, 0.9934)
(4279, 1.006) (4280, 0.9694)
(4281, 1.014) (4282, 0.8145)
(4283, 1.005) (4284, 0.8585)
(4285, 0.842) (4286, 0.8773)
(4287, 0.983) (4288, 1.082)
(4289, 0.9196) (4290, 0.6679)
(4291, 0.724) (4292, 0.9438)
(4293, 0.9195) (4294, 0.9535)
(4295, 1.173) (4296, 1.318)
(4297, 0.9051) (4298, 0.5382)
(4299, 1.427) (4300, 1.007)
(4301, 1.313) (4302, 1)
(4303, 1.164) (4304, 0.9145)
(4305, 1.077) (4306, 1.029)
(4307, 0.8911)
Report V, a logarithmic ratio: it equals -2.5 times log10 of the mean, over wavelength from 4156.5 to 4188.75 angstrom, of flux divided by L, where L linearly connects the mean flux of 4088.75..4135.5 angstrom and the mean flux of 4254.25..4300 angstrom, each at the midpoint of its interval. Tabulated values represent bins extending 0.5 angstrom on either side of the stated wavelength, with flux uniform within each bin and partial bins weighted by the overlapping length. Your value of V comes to 0.08 mag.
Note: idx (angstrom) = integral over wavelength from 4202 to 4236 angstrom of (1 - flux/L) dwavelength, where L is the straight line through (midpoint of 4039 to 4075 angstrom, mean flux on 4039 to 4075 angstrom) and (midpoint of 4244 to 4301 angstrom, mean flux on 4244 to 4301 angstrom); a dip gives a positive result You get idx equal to 0.3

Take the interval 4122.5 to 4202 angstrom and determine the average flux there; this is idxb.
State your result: 0.983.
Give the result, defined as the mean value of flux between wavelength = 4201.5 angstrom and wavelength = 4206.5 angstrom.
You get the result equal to 0.947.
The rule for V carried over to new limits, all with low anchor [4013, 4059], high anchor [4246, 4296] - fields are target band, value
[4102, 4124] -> -0.11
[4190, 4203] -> 0.04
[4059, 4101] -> -0.11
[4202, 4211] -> 0.02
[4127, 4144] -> -0.02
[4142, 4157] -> -0.03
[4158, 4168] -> -0.01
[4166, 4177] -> 0.04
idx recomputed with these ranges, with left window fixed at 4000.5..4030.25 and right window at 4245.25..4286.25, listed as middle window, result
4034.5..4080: 1.8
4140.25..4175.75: 0.3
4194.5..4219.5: 0.6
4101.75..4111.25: -1.1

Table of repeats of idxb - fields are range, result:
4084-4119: 1.16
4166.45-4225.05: 0.957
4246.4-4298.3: 0.929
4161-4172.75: 0.958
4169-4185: 0.983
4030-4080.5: 1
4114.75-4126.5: 1.06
